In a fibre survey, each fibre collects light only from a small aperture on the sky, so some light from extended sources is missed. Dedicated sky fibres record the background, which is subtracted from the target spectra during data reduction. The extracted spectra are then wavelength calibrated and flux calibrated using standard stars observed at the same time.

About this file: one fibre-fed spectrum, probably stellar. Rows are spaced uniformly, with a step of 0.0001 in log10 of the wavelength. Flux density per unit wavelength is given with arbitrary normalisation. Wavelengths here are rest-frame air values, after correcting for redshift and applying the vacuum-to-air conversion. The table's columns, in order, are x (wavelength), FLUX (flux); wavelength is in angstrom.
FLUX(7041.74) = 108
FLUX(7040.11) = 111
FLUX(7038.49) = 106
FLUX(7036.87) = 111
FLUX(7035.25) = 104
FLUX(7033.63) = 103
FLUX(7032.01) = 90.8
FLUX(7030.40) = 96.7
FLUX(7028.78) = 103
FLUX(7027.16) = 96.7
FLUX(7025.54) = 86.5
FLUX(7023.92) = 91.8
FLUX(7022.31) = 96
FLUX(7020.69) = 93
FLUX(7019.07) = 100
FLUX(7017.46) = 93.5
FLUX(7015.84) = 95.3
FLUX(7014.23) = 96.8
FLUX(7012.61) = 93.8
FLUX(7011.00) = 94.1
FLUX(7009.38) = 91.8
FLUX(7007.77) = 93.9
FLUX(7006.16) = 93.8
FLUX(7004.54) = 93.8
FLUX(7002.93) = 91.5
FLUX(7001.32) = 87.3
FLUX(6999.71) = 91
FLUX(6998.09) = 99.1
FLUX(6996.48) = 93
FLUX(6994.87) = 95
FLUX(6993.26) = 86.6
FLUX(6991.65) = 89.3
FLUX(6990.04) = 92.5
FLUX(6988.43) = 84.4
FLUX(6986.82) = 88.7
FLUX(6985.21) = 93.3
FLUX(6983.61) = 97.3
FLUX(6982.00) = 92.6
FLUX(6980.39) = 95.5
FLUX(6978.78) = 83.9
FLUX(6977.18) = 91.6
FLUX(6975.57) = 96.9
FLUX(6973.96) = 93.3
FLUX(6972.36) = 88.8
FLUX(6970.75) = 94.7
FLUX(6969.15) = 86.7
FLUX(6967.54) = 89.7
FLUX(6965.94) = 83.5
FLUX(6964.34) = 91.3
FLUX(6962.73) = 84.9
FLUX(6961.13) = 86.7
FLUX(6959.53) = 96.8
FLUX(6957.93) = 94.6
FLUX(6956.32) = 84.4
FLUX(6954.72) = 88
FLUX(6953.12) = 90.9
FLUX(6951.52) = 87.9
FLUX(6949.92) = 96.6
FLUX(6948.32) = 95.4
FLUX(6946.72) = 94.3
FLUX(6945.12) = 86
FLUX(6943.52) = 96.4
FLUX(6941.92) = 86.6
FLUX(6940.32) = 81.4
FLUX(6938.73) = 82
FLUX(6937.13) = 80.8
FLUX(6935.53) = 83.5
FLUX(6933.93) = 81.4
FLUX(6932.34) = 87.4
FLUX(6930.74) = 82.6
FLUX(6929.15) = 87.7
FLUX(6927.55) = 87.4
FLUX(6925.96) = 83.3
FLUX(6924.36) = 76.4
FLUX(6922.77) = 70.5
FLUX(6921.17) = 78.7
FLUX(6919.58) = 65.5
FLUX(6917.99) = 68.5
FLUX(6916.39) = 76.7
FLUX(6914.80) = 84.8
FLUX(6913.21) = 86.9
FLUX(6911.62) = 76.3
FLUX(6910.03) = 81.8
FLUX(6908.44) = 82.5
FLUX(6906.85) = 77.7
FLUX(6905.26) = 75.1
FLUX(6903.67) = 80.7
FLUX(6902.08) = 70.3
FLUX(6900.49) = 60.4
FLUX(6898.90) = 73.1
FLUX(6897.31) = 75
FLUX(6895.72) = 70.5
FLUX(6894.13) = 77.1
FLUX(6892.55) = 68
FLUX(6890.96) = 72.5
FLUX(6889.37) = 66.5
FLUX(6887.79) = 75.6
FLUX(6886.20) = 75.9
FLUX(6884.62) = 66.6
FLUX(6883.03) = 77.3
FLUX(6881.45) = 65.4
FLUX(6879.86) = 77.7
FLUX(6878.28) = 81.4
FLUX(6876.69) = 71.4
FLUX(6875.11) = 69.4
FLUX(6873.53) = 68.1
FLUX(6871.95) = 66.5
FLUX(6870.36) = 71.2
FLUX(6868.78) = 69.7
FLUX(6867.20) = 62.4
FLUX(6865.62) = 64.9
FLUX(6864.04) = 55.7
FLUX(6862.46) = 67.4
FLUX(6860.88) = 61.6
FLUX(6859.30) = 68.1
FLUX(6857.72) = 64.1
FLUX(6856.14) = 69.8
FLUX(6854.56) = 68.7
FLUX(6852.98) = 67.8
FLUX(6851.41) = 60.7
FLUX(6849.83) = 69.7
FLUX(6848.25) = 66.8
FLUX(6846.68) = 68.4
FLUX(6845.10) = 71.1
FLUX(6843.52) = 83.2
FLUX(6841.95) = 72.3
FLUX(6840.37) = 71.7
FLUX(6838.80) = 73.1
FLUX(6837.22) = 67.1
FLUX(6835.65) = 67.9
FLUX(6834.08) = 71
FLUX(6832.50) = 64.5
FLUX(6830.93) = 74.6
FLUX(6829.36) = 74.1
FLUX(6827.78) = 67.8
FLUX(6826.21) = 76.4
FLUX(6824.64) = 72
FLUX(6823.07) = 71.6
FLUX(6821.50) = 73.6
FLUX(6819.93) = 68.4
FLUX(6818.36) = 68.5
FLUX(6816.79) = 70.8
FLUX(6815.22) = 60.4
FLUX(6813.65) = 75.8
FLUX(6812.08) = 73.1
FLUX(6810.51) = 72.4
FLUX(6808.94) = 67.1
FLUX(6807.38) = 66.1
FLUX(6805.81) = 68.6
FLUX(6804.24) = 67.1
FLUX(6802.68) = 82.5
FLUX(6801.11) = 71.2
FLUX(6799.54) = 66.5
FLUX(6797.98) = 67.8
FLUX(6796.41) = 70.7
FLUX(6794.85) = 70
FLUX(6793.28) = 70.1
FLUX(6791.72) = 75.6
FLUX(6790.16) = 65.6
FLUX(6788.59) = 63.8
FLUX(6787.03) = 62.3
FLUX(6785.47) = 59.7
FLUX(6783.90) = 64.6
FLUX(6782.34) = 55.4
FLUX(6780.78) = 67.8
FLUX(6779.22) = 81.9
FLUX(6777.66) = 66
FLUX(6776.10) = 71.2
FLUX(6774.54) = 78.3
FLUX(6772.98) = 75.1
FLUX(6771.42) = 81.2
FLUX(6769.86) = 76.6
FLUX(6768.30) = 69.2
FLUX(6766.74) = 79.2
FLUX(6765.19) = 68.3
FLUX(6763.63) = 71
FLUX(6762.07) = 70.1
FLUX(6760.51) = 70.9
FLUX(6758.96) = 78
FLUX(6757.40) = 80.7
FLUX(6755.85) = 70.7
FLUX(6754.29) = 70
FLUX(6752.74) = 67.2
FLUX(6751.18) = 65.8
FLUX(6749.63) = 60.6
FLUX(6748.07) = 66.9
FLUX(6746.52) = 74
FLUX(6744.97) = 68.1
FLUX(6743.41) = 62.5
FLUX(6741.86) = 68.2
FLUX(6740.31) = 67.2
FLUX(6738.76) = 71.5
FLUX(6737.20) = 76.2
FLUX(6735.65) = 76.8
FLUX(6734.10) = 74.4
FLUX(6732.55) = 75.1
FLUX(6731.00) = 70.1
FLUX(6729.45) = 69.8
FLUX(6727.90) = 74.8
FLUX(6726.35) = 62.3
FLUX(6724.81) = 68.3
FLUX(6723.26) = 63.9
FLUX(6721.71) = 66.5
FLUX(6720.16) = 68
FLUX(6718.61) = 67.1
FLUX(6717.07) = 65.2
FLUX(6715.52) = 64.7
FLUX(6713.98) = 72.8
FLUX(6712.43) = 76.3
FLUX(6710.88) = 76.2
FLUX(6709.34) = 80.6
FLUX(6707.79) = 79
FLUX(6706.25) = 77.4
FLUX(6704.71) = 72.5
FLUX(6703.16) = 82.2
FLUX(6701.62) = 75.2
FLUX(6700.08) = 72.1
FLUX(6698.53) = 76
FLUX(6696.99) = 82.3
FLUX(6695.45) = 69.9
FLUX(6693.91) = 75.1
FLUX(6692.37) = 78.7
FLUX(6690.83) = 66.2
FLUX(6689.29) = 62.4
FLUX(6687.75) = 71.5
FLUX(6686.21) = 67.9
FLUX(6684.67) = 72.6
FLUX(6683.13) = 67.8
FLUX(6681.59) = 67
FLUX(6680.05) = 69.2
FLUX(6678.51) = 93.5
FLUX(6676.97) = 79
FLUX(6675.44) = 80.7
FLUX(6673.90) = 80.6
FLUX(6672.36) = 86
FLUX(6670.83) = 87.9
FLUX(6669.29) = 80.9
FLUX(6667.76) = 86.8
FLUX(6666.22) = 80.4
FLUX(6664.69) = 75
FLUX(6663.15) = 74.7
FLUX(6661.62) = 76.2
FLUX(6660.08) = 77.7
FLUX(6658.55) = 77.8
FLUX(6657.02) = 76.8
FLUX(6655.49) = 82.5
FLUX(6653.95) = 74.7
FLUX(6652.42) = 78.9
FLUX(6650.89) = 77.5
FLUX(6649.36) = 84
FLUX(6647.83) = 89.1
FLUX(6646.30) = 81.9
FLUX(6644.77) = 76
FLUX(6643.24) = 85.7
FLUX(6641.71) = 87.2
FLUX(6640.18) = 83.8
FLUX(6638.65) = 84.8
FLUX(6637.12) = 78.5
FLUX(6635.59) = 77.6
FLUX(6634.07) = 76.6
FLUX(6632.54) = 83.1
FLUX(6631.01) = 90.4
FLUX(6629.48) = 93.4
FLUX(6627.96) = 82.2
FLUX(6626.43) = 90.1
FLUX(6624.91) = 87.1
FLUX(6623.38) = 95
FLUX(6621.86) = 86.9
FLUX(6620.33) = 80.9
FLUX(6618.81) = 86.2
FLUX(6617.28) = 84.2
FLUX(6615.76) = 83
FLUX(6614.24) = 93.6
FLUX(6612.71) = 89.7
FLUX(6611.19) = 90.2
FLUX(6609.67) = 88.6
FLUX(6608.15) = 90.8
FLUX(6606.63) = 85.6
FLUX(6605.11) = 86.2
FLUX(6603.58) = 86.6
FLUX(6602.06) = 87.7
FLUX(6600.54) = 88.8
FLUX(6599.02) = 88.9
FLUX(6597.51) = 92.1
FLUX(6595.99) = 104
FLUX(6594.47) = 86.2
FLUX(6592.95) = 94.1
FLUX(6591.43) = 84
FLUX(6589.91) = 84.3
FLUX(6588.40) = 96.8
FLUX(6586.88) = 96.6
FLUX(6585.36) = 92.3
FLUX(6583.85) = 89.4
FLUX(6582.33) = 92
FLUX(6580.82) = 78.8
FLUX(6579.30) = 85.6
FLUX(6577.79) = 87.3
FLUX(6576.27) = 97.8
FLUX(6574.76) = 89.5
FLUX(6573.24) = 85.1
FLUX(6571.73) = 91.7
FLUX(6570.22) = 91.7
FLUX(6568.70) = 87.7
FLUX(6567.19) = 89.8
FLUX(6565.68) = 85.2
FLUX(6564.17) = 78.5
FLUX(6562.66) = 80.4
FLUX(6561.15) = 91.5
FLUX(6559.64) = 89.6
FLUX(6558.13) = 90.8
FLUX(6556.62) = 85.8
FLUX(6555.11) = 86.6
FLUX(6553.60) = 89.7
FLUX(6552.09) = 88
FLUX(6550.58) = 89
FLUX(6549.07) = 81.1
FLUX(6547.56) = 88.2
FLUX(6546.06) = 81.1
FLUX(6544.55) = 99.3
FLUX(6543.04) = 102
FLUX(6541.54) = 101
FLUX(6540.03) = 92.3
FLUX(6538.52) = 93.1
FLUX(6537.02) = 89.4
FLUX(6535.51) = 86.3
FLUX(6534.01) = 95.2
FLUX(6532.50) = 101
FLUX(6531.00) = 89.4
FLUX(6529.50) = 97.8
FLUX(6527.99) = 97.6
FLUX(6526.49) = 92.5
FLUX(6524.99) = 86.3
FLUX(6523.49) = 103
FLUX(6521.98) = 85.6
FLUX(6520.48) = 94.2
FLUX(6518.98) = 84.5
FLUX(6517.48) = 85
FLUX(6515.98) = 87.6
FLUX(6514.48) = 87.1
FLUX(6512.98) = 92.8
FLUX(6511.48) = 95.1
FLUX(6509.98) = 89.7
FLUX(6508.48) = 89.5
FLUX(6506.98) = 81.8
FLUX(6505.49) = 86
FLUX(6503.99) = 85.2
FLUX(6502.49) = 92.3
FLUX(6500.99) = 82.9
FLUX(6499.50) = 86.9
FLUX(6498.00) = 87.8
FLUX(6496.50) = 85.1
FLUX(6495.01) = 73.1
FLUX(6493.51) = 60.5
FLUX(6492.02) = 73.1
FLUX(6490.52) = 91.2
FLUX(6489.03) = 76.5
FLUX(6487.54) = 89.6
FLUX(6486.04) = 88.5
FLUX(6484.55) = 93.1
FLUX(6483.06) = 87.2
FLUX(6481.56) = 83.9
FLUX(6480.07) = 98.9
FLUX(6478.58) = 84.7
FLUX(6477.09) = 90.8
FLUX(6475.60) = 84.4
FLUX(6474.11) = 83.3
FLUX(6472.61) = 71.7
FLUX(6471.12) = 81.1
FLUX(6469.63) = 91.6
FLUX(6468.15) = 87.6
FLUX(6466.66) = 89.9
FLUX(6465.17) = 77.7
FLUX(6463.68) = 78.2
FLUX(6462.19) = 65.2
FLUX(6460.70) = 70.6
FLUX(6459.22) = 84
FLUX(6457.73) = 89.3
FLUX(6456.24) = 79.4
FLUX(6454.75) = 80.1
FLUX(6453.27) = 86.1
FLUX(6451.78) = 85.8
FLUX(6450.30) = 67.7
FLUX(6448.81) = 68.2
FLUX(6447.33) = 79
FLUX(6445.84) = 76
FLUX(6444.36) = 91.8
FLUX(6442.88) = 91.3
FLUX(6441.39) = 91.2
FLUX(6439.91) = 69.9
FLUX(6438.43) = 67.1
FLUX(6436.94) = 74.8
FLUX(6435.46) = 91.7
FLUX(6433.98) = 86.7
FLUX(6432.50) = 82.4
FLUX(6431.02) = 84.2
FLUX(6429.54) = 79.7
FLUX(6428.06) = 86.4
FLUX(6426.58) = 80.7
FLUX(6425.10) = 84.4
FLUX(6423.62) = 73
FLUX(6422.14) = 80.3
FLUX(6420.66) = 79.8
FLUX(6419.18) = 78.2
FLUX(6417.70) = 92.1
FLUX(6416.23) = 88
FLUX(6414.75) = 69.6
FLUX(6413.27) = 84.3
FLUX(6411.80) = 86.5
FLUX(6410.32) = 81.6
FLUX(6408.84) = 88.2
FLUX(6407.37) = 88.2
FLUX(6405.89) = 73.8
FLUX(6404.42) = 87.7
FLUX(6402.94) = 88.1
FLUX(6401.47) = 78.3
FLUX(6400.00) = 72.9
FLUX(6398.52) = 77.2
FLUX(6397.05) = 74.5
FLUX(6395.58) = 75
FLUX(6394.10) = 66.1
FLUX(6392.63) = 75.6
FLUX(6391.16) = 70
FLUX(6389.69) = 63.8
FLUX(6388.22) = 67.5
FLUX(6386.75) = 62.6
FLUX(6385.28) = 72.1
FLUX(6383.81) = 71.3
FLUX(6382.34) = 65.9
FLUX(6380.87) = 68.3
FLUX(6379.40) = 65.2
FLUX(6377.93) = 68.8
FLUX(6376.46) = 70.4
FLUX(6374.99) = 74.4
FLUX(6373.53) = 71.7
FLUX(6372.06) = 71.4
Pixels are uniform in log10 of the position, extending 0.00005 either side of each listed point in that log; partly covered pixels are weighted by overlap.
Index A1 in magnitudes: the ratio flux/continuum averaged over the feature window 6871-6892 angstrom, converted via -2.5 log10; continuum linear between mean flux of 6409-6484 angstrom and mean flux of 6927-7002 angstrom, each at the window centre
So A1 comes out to 0.23 mag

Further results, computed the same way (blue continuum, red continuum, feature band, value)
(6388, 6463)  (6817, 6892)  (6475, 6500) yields -0.08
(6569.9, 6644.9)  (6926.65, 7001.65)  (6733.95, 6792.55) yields 0.25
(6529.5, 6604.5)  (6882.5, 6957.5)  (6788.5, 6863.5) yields 0.18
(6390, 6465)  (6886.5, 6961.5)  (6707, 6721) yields 0.12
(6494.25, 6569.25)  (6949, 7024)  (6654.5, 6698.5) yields 0.17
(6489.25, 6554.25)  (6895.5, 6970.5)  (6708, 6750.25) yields 0.22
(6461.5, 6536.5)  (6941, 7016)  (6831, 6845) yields 0.25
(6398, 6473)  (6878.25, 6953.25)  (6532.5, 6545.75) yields -0.17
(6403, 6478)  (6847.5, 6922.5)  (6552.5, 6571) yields -0.11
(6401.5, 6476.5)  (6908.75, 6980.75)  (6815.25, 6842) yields 0.20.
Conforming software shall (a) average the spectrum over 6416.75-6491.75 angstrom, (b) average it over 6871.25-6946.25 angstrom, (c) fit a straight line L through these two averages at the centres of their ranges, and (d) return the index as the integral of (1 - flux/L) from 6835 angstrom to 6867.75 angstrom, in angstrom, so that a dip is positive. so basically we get 4.21 angstrom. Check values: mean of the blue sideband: 82.5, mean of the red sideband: 77.1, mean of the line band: 67.8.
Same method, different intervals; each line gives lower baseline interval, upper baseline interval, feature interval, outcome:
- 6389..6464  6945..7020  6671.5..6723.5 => 7.14 angstrom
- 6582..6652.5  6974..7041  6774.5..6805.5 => 7.48 angstrom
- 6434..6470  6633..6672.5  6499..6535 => -4.35 angstrom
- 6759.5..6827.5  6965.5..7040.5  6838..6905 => 7.76 angstrom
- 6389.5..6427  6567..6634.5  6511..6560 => -3.19 angstrom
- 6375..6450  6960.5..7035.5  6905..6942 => 4.31 angstrom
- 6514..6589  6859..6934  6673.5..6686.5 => 1.32 angstrom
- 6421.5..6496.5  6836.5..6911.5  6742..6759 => 1.13 angstrom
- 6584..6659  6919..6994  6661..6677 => 1.03 angstrom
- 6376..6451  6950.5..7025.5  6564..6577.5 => -1.23 angstrom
